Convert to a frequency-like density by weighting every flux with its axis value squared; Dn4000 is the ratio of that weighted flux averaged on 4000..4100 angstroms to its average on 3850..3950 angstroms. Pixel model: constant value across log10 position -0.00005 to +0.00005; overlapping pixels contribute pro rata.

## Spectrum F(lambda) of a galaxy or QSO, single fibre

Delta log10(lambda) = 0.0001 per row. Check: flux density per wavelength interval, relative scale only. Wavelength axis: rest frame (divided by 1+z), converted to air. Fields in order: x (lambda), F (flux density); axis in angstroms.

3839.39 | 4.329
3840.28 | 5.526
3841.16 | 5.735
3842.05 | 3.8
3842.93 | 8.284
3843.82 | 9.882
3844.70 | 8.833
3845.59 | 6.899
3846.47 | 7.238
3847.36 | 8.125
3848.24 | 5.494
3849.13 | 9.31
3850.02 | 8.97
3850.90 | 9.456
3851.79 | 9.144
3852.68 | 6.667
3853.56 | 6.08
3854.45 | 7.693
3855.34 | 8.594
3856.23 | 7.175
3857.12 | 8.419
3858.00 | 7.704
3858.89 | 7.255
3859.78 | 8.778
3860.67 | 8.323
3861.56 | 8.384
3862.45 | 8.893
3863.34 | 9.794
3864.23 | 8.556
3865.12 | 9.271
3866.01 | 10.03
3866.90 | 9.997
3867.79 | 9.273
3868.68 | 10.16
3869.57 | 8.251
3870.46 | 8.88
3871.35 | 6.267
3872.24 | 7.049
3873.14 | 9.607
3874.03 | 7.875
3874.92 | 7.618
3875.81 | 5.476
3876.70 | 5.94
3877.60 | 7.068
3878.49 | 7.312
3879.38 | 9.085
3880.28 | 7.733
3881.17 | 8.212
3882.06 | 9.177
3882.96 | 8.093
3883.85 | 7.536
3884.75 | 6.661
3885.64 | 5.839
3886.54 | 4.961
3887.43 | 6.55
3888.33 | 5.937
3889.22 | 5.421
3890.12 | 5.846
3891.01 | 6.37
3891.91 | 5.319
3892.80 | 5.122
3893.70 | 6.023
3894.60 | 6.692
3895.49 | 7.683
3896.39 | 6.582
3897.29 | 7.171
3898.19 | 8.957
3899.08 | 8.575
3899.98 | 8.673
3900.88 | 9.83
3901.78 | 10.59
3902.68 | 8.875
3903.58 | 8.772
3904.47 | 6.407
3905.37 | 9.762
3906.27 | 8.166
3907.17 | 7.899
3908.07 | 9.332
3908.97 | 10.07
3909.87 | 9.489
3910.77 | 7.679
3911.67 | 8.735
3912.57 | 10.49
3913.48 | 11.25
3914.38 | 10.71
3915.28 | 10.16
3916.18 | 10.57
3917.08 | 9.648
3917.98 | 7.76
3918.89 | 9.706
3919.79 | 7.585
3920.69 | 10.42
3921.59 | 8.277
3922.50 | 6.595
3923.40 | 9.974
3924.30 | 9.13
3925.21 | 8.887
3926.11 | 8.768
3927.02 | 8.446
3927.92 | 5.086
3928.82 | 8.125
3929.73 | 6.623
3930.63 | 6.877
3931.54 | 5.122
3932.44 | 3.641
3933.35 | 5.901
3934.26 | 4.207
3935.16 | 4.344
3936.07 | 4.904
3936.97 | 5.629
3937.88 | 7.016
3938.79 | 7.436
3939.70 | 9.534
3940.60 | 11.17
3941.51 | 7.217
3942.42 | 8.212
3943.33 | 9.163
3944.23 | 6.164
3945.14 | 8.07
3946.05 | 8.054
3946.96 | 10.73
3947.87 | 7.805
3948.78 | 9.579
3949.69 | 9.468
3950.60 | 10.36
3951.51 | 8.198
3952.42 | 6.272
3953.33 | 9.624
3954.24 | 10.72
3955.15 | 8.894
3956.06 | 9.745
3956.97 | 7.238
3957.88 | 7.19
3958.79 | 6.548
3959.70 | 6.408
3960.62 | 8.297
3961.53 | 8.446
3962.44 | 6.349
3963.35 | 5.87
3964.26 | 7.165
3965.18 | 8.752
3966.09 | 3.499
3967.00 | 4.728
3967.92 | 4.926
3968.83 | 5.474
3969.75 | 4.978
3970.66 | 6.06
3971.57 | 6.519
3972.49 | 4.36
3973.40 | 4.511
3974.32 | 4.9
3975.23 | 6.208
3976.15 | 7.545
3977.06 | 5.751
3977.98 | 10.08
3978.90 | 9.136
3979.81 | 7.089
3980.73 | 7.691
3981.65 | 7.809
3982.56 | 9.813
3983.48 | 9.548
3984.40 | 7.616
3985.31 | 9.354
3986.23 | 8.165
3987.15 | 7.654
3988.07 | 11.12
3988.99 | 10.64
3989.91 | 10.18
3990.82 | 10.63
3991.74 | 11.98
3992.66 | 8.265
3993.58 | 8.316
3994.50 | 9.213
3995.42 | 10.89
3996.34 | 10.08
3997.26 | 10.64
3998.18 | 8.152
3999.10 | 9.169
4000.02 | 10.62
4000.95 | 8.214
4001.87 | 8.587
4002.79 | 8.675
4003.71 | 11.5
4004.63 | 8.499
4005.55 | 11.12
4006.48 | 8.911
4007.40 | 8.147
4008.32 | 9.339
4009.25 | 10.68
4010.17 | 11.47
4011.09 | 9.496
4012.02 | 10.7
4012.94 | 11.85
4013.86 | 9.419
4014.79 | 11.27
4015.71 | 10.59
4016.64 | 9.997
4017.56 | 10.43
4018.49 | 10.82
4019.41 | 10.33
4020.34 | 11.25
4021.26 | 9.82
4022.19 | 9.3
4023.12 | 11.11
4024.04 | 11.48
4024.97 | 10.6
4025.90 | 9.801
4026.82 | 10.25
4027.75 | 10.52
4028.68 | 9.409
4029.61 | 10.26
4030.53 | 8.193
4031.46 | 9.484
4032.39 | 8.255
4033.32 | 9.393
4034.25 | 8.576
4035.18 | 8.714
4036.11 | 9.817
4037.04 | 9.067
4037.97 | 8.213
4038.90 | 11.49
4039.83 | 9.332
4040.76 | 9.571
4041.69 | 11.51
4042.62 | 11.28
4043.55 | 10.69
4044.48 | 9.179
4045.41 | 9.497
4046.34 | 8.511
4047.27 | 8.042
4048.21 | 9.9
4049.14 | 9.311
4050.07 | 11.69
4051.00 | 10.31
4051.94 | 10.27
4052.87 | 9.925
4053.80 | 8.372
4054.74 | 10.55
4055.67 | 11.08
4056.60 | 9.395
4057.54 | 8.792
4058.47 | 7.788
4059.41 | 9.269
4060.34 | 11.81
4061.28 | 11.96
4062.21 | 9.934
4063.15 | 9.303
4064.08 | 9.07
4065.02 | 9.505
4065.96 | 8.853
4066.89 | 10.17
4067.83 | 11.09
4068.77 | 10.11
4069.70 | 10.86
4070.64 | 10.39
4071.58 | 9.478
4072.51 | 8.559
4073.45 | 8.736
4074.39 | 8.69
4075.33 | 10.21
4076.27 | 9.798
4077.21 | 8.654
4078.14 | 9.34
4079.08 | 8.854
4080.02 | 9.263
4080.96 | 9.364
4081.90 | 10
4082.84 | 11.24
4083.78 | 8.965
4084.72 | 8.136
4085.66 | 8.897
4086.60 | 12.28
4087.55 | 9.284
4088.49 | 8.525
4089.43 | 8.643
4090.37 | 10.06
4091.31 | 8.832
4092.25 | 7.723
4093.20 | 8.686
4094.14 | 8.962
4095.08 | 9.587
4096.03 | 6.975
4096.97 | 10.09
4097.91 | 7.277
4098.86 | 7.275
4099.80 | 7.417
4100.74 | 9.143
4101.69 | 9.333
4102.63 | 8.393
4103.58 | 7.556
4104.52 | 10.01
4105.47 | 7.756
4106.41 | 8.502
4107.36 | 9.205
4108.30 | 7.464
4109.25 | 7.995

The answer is 1.31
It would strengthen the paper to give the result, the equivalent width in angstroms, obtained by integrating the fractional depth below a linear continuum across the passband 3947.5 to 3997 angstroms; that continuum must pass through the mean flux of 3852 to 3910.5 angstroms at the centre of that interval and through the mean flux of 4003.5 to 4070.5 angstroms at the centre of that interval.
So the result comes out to 6.3 angstroms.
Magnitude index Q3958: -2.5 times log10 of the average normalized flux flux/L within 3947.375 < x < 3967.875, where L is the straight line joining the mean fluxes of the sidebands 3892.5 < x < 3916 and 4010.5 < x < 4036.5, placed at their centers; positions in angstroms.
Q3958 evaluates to 0.20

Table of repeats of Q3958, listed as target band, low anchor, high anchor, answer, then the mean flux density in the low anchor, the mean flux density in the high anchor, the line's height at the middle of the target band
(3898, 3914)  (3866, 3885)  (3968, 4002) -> -0.13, 8.03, 8.26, 8.09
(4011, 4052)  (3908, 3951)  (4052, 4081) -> -0.08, 8.2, 9.67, 9.29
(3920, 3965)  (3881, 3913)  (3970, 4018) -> 0.08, 7.71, 9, 8.31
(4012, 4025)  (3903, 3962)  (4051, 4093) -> -0.17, 8.2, 9.59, 9.06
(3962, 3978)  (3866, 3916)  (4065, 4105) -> 0.40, 7.98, 9.19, 8.47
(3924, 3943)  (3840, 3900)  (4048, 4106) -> 0.17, 7.6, 9.38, 8.15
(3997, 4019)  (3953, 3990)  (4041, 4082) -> -0.18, 7.44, 9.76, 8.38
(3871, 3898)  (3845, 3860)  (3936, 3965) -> 0.15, 7.82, 8.09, 7.91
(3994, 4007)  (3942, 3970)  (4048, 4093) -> -0.14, 7.66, 9.64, 8.43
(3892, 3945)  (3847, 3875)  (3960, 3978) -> -0.12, 8.36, 6.13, 7.17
